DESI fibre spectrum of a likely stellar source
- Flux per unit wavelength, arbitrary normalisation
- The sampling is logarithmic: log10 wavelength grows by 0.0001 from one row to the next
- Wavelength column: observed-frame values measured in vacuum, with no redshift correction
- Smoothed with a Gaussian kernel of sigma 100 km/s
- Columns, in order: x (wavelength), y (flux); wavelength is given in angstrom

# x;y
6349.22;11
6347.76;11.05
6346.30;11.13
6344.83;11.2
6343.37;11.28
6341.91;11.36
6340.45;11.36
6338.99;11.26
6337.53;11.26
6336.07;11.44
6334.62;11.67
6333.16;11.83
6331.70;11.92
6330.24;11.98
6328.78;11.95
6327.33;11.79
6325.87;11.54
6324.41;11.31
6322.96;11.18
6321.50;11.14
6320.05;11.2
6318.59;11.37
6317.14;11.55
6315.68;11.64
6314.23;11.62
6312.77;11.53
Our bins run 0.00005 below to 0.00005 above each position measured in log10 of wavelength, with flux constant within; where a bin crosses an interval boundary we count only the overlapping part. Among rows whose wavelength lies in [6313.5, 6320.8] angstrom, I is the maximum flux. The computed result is 11.64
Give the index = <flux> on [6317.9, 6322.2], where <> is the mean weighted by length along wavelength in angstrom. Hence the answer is 11.2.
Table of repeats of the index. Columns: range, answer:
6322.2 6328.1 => 11.5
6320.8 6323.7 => 11.2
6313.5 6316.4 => 11.6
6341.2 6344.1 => 11.3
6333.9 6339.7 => 11.4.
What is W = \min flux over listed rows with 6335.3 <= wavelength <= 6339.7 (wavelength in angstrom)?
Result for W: 11.26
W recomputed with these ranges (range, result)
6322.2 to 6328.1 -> 11.18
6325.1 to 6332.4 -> 11.54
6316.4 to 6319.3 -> 11.37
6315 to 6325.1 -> 11.14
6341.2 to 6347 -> 11.13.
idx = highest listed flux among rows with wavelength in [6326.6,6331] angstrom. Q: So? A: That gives 11.98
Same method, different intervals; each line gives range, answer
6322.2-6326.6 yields 11.54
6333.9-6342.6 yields 11.67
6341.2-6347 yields 11.36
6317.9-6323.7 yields 11.37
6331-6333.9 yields 11.92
